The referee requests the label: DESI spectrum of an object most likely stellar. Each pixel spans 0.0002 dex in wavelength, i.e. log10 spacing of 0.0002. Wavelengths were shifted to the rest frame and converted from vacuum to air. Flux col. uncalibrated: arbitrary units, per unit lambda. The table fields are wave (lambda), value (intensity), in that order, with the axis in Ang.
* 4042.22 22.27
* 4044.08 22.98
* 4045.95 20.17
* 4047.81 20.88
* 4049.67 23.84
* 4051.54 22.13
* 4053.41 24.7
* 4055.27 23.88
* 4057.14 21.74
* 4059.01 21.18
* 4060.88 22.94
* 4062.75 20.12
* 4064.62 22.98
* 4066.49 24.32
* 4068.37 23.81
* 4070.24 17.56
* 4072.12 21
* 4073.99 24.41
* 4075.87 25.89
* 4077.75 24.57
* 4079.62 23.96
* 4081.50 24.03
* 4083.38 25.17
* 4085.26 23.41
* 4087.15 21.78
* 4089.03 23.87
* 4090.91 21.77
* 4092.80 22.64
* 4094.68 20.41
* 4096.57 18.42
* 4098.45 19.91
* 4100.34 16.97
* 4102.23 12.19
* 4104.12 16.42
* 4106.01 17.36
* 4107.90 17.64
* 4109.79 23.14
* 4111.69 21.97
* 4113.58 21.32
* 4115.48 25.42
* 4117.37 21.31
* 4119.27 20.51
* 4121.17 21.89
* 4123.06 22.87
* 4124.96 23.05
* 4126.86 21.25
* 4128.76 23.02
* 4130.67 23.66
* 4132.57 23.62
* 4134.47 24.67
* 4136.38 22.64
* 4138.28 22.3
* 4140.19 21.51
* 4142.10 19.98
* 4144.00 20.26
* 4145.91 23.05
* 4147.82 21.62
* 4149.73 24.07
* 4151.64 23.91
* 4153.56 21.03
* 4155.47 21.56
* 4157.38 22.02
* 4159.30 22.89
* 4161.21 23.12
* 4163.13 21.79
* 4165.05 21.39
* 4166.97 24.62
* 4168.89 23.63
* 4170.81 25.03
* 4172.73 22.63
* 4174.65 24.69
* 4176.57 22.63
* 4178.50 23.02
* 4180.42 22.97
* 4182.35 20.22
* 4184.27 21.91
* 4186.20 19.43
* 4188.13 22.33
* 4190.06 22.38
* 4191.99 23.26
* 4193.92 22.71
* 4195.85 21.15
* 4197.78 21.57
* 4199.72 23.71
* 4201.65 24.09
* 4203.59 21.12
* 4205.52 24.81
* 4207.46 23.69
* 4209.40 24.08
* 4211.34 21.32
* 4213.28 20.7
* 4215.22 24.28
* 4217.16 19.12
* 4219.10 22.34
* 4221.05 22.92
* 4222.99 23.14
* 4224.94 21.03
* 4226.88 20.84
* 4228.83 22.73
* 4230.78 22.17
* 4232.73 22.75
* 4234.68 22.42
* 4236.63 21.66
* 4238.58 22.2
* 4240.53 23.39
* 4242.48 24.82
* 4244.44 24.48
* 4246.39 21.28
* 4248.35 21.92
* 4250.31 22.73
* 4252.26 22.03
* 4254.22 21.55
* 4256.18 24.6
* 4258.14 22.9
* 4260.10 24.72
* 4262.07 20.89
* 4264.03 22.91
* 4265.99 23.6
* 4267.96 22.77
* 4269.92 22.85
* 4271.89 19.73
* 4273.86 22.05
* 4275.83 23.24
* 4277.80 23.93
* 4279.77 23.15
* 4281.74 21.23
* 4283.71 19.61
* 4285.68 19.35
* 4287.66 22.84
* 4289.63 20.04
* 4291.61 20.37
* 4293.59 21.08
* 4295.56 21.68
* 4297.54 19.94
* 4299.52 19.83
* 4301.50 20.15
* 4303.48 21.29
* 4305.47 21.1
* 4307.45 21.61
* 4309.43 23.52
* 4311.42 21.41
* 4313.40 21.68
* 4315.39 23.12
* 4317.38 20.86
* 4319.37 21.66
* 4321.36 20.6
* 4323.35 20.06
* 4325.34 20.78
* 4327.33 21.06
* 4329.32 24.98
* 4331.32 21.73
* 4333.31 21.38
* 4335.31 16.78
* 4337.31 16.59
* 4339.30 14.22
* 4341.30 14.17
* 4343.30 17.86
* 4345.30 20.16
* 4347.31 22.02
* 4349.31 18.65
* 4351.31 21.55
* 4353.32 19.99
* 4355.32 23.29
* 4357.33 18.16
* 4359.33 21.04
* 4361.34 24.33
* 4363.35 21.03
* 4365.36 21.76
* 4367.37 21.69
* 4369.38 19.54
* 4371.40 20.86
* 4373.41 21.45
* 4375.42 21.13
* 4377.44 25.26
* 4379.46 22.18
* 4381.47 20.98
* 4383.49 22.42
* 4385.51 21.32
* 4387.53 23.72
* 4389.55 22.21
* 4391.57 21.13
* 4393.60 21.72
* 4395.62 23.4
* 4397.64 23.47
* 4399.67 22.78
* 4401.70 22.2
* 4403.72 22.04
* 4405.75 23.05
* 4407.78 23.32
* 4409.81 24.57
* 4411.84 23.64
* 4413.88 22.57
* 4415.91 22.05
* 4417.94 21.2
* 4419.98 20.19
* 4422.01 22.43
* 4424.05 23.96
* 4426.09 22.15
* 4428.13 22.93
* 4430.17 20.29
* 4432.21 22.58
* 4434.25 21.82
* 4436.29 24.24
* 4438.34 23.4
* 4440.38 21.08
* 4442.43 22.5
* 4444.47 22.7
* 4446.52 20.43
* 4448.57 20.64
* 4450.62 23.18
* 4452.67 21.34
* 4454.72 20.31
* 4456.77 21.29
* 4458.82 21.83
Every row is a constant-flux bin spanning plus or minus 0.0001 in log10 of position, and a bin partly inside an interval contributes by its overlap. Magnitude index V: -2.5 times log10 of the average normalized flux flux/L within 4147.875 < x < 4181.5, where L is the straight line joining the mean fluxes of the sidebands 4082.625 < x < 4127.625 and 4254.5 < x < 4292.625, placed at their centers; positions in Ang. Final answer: -0.08 mag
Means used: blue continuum 20.8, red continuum 22.1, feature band 23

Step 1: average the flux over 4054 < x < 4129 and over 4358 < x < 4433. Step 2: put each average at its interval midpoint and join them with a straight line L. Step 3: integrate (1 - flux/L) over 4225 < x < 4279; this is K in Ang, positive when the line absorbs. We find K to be -1.6 Ang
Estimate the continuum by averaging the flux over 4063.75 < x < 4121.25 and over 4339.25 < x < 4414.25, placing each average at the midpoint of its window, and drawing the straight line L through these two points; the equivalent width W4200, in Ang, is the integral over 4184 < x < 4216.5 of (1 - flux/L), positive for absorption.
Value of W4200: -1.50 Ang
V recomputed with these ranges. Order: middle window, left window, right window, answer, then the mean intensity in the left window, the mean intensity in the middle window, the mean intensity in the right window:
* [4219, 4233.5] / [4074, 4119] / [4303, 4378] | -0.06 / 21.3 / 22.2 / 20.7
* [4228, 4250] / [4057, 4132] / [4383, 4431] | -0.03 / 21.7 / 22.7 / 22.5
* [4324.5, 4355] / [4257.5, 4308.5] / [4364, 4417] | 0.13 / 21.6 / 19.5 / 22.3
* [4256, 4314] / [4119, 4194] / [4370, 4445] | 0.03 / 22.5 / 21.8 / 22.4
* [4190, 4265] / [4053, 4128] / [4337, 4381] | -0.08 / 21.7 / 22.6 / 20.4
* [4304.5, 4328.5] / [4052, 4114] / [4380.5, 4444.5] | 0.03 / 21.6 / 21.5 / 22.4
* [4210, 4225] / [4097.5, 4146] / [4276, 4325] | -0.04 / 21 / 22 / 21.3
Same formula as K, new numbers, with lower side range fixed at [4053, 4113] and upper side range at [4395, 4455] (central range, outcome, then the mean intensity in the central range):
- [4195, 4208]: -0.6 Ang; 22.9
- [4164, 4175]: -0.9 Ang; 23.6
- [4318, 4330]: 0.4 Ang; 21.4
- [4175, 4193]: -0.3 Ang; 22.1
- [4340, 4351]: 1.8 Ang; 18.6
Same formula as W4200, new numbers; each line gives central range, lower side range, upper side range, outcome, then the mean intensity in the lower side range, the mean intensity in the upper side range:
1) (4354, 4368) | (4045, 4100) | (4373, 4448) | 0.51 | 22.4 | 22.4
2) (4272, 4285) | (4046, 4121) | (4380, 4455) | 0.03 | 21.7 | 22.3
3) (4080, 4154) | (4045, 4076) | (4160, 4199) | 2.88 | 22.4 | 22.5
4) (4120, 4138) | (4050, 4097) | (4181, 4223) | -0.30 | 22.7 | 22.3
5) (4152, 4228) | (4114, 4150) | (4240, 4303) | -0.67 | 22.4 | 22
